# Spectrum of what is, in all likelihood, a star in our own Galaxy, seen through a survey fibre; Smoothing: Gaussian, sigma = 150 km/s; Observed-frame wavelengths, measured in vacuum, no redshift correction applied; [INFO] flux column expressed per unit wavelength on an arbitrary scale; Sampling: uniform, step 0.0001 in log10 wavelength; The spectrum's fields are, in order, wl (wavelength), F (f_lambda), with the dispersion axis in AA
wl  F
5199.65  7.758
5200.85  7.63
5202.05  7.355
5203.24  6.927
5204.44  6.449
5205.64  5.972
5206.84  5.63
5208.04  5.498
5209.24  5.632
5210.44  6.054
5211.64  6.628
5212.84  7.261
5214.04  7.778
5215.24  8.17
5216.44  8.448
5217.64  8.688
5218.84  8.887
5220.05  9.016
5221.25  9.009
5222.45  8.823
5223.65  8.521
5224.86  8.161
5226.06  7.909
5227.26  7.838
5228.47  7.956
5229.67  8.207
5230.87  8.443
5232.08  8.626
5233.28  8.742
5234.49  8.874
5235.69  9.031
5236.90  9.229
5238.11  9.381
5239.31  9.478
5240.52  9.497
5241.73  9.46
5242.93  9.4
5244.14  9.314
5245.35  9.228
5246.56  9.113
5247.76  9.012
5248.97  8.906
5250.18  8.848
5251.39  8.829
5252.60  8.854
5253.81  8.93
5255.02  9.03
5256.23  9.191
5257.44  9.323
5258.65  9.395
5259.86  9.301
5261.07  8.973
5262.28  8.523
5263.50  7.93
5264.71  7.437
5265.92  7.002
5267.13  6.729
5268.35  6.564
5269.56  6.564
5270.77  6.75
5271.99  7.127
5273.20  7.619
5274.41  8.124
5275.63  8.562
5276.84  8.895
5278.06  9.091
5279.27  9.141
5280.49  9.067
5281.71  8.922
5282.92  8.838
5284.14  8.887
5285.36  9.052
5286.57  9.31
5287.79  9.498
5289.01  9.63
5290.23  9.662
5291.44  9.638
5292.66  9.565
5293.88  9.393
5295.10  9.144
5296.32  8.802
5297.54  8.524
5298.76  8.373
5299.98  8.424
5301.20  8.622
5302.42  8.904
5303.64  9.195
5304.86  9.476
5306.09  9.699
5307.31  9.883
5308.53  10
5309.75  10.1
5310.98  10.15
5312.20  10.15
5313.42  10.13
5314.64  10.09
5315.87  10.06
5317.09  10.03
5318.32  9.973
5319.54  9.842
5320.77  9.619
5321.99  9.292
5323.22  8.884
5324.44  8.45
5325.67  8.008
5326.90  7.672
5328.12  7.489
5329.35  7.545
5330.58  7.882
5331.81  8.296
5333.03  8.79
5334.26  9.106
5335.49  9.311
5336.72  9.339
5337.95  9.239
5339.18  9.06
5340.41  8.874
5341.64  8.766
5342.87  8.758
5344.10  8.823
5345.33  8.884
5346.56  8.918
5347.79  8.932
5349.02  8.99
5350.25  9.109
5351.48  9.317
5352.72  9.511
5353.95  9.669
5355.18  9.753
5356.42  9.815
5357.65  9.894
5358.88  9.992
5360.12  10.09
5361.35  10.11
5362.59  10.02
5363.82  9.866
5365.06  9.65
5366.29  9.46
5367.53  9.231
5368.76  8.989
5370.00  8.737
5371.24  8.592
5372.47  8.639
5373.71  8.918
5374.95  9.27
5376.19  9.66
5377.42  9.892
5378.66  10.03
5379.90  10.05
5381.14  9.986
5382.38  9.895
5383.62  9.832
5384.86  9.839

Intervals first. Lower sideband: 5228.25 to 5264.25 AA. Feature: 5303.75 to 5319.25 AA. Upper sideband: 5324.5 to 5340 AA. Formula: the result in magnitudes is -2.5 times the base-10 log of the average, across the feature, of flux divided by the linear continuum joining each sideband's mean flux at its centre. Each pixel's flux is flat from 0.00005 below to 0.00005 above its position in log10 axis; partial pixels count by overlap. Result -0.16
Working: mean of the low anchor 8.97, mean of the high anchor 8.48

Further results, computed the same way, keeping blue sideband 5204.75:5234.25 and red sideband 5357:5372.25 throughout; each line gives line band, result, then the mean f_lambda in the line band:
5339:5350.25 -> 0.05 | 8.9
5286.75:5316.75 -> -0.08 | 9.47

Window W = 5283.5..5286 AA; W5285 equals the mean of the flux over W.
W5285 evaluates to 8.98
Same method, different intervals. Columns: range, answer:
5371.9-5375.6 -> 8.93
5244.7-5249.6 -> 9.07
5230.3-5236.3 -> 8.74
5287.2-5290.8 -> 9.58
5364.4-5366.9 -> 9.56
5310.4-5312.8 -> 10.2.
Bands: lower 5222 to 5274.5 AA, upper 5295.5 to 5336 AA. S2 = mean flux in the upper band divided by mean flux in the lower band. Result 1.1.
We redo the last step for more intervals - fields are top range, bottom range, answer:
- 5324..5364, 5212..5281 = 1.06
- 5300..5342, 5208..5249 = 1.09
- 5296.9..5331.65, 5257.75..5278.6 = 1.15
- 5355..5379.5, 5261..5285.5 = 1.18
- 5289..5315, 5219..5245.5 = 1.07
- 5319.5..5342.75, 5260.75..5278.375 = 1.13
